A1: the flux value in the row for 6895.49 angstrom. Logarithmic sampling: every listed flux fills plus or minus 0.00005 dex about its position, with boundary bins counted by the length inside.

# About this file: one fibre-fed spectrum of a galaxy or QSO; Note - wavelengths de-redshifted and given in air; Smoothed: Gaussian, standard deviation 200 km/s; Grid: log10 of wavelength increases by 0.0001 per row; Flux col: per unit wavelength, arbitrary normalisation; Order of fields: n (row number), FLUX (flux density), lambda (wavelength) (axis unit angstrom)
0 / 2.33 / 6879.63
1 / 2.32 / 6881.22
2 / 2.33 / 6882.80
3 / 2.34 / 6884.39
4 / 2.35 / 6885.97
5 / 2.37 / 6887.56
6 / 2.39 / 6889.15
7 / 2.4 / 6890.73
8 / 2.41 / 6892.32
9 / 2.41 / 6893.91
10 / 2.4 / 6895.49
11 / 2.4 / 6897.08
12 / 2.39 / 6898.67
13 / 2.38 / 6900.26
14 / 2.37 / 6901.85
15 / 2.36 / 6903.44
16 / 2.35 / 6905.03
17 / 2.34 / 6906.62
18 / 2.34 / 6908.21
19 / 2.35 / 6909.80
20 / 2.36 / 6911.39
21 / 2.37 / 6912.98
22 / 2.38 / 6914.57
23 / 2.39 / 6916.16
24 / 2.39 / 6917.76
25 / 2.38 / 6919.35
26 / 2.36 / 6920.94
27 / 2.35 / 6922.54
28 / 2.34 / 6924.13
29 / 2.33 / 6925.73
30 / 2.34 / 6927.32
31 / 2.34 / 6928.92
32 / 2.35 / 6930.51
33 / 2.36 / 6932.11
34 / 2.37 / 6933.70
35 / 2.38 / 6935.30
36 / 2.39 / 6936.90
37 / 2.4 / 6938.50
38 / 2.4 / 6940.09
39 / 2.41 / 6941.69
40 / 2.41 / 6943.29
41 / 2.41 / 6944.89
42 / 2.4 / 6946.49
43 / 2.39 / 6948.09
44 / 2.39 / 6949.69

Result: 2.4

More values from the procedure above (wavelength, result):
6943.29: 2.41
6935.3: 2.38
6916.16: 2.39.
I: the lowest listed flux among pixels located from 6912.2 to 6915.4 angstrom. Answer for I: 2.37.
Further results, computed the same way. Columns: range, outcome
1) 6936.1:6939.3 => 2.39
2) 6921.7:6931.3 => 2.33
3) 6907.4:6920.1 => 2.34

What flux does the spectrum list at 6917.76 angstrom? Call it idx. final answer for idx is 2.39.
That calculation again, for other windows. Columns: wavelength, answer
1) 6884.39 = 2.34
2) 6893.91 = 2.41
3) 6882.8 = 2.33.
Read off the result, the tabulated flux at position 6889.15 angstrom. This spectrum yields 2.39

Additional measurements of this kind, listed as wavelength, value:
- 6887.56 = 2.37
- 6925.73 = 2.33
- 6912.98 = 2.37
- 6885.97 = 2.35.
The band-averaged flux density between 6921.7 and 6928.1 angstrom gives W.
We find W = 2.34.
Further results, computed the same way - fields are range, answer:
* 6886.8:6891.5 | 2.39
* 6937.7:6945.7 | 2.41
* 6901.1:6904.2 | 2.36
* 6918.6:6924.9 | 2.36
